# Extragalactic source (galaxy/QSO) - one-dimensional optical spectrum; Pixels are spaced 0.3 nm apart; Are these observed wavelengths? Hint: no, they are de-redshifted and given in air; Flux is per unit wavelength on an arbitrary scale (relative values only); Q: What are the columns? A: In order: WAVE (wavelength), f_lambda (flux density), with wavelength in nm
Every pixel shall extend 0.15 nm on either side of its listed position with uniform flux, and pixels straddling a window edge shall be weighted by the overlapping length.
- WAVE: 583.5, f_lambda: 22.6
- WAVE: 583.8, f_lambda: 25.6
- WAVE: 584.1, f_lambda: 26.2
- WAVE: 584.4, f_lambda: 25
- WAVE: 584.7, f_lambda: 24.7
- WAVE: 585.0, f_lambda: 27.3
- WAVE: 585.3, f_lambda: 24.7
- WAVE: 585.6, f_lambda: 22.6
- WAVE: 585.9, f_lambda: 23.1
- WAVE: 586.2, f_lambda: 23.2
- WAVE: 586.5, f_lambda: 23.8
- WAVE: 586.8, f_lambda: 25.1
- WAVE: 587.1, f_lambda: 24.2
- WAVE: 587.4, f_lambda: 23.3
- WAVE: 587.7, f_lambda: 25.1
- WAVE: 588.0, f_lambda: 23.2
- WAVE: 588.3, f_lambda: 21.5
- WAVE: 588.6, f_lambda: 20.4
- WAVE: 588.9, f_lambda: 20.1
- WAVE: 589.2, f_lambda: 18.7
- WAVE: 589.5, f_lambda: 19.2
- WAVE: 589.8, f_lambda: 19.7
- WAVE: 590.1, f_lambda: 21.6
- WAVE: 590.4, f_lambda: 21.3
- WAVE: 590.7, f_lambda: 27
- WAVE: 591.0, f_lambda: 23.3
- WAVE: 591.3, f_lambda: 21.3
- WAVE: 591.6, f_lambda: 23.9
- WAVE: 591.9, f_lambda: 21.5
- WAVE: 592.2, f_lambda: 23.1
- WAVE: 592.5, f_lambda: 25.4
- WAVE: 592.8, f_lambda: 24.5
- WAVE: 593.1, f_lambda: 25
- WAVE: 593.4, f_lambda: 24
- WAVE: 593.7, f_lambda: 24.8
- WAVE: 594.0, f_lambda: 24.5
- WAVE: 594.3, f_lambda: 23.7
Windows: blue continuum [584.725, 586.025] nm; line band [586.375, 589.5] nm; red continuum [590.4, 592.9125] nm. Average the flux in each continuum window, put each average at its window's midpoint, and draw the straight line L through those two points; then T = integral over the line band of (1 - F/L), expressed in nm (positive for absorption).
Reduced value 0.23 nm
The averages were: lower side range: 24.5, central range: 22.4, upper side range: 23.6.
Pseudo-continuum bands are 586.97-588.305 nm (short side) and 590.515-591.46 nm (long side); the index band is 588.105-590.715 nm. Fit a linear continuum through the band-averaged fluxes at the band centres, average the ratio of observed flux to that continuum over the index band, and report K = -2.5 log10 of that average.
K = 0.14 mag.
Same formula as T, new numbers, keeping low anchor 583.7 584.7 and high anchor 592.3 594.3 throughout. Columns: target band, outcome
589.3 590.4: 0.21 nm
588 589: 0.16 nm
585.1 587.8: 0.14 nm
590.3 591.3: 0.05 nm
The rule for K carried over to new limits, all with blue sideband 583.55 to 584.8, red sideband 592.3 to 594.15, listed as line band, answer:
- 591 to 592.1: 0.11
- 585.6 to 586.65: 0.08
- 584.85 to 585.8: 0.01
